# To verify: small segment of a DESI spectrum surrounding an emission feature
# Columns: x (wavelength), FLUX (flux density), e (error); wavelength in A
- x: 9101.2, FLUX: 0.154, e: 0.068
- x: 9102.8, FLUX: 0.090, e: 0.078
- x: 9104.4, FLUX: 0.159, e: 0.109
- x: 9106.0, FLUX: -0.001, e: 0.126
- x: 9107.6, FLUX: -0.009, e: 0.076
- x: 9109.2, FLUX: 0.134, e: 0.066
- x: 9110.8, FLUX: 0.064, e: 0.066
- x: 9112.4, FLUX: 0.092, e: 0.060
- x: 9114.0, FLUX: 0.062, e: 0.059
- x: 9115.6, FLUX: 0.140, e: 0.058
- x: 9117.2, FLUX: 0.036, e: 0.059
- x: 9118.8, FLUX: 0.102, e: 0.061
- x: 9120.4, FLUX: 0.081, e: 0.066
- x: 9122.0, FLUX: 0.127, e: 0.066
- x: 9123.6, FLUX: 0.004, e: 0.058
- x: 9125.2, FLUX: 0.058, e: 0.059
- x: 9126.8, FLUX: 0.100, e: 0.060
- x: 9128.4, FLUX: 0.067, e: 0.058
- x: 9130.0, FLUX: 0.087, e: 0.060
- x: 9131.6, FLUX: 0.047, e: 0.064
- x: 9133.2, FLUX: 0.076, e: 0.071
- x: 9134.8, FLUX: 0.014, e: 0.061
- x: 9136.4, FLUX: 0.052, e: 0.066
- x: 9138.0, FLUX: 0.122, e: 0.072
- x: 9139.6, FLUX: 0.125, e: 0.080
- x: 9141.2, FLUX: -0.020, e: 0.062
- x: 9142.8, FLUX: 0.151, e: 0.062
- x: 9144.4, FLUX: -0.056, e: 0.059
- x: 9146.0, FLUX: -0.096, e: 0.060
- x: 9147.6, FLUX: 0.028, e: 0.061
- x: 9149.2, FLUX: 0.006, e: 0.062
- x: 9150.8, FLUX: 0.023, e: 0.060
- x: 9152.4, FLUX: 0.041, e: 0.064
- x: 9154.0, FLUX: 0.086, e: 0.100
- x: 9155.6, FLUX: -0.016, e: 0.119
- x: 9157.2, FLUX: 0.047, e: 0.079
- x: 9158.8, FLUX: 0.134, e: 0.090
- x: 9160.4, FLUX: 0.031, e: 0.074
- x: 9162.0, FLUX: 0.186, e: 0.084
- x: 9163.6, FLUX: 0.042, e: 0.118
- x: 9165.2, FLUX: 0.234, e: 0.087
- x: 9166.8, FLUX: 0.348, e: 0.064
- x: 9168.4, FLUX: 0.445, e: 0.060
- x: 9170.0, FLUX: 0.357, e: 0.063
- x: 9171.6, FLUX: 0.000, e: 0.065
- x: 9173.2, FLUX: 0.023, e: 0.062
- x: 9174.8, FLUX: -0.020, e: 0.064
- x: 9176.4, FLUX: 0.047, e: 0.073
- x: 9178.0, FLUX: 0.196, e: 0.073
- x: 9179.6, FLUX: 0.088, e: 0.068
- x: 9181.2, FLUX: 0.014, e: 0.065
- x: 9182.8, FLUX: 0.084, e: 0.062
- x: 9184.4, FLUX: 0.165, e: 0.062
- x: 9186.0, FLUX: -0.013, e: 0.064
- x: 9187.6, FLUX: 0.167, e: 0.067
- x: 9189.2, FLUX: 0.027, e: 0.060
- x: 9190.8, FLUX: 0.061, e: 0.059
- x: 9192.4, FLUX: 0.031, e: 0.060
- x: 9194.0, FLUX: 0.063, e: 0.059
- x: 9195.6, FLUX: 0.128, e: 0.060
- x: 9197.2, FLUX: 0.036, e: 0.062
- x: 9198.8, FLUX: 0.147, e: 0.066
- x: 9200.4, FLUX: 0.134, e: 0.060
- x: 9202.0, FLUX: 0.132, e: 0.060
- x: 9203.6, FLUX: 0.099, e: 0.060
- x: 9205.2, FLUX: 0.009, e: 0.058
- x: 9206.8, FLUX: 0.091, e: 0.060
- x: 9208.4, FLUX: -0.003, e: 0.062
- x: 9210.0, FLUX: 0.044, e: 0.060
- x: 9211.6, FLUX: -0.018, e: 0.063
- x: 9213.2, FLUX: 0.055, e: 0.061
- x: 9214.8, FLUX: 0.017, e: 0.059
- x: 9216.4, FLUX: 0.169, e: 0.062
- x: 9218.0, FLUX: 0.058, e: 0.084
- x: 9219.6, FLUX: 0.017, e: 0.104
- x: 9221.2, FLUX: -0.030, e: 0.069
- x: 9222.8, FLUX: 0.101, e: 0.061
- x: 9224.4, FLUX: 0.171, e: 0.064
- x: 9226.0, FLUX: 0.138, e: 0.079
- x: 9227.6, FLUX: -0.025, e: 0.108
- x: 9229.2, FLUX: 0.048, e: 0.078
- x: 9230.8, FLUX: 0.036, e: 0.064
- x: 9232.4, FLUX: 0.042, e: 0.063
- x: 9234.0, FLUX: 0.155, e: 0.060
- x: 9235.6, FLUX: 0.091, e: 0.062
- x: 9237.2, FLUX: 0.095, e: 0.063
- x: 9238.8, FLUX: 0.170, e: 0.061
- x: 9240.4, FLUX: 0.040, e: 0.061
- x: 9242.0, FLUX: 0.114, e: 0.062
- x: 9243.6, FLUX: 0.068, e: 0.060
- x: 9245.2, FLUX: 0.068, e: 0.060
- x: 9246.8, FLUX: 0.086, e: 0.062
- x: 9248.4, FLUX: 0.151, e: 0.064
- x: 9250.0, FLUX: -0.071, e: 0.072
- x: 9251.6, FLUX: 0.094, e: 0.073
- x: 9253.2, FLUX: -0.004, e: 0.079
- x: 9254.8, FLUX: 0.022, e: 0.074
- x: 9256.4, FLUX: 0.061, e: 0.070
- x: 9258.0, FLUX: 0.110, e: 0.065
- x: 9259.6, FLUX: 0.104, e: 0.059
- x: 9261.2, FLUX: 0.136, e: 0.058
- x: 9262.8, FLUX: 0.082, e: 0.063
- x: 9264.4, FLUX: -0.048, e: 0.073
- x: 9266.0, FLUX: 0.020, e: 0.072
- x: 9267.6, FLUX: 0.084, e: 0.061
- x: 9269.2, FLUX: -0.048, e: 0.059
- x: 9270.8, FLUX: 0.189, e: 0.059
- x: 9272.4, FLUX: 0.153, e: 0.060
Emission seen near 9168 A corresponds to H-gamma 4340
